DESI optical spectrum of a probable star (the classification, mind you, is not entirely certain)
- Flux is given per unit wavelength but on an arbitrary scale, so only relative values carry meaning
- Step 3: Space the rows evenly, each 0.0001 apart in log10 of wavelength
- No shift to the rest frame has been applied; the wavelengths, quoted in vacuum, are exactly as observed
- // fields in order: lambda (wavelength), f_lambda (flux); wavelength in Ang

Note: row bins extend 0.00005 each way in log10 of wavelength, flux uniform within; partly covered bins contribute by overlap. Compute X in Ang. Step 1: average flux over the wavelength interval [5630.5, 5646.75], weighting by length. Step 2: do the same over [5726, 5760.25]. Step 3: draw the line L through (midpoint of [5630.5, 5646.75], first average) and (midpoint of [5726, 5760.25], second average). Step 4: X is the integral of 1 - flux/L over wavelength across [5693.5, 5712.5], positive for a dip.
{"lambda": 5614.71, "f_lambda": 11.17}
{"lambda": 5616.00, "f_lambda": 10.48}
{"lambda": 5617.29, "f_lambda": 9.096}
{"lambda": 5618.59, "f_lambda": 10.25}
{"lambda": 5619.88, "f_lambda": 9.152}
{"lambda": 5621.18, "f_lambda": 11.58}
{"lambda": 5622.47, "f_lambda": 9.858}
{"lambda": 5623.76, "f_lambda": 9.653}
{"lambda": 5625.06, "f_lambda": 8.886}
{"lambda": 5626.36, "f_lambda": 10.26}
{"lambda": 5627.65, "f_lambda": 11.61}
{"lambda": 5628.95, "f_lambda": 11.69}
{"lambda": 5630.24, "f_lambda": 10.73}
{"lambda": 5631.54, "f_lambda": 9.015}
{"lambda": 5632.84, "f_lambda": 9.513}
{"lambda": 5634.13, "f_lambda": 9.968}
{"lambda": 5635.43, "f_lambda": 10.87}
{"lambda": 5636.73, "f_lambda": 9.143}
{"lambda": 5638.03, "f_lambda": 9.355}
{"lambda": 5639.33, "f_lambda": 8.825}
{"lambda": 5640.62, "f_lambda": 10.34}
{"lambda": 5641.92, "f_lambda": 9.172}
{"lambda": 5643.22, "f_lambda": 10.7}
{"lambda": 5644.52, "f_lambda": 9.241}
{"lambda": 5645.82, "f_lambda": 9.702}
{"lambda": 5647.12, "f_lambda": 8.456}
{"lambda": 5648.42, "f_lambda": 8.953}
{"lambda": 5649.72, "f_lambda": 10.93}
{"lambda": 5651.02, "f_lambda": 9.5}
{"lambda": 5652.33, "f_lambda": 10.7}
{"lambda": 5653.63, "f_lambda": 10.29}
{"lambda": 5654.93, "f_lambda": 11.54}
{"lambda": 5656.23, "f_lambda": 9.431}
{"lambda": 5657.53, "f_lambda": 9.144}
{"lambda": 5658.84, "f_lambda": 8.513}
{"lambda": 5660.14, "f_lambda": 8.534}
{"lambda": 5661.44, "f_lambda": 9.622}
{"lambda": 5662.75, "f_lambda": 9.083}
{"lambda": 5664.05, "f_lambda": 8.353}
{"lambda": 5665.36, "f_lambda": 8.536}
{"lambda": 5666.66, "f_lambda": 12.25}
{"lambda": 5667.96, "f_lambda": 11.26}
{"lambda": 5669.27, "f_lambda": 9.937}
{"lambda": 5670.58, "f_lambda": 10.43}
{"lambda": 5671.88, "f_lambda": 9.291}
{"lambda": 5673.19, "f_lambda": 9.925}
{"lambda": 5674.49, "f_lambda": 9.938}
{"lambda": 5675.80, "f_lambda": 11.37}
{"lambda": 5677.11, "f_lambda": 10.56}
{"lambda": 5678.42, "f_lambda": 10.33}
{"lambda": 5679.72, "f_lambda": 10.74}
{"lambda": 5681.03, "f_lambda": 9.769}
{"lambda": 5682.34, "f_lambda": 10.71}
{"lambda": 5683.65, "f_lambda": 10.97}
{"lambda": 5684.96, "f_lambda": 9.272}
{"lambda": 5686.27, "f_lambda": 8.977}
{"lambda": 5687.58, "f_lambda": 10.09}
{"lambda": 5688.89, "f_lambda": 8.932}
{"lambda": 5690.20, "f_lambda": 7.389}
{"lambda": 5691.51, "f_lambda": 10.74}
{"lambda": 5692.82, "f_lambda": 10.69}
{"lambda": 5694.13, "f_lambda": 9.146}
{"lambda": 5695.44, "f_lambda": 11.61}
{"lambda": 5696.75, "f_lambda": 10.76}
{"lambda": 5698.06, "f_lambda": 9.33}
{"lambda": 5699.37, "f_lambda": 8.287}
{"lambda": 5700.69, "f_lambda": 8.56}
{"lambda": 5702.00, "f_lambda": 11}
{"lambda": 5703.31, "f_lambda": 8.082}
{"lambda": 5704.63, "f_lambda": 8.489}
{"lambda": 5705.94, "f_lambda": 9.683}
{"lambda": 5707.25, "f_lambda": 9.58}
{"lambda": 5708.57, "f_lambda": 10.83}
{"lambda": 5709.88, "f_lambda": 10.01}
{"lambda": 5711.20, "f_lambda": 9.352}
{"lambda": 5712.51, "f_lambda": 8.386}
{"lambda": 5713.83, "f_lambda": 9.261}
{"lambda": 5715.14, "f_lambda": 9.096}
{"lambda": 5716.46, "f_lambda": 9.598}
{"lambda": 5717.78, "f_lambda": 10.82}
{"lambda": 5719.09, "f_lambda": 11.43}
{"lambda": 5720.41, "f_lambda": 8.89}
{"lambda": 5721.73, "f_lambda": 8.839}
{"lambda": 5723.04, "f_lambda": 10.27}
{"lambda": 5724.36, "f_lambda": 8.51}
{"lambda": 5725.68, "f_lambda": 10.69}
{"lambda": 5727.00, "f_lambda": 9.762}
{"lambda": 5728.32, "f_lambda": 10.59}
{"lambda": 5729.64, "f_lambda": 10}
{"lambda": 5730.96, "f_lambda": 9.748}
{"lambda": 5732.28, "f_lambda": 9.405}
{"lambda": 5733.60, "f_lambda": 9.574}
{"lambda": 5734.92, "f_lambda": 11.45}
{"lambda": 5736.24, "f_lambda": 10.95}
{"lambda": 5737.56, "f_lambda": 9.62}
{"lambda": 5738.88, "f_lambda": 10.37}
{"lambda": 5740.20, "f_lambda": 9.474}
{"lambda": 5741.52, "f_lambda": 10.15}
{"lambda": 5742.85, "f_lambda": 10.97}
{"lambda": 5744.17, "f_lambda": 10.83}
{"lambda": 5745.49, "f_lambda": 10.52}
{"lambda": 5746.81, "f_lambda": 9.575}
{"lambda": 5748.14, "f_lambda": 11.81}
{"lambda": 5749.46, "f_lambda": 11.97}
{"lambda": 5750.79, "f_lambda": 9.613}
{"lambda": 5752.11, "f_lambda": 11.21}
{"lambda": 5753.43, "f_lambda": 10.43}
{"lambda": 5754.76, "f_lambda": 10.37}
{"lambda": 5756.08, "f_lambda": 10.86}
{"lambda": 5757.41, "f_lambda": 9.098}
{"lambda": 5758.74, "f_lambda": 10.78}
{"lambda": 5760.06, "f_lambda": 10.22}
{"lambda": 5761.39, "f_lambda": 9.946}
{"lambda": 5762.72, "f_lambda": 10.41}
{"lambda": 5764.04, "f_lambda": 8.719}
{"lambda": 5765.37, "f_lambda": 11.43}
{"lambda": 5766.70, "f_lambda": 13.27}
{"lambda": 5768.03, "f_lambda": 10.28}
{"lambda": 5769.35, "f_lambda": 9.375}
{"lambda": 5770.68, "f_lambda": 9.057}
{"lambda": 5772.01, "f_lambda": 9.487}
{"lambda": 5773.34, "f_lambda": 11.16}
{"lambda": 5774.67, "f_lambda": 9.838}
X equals 1.0 Ang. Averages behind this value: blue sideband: 9.66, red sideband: 10.4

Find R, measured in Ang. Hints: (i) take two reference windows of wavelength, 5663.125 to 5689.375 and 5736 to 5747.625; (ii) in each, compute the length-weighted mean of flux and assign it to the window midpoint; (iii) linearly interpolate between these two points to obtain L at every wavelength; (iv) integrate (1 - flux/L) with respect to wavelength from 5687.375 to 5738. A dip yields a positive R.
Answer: 2.3 Ang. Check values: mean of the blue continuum 10.1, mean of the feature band 9.73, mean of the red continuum 10.3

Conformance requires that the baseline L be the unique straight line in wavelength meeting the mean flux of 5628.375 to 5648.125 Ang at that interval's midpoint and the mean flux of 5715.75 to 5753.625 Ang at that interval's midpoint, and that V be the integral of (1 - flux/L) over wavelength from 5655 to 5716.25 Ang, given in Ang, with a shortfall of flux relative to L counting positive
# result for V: 1.7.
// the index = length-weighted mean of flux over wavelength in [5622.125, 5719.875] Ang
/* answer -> 9.82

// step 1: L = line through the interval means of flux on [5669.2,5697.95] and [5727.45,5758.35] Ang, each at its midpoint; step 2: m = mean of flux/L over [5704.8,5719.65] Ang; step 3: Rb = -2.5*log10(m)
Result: 0.05 mag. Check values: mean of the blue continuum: 10.1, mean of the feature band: 9.77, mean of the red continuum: 10.4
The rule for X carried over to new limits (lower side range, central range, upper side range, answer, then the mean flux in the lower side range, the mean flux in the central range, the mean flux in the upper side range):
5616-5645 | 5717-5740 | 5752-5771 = 0.5 Ang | 9.97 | 10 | 10.4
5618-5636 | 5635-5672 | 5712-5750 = 1.7 Ang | 10.2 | 9.73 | 10.1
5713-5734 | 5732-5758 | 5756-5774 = -1.0 Ang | 9.77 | 10.4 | 10.3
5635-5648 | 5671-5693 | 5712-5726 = -0.9 Ang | 9.55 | 9.97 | 9.6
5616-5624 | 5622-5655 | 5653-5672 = -0.1 Ang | 10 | 9.93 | 9.76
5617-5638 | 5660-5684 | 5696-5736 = -0.6 Ang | 10.1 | 10.1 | 9.69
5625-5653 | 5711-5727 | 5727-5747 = 0.9 Ang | 9.91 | 9.61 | 10.2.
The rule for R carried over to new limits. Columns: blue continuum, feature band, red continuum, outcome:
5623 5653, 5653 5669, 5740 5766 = 0.4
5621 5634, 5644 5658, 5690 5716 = 0.3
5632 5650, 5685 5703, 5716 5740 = 0.5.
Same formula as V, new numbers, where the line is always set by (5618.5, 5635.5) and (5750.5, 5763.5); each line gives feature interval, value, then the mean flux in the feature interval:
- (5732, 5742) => 0.13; 10.2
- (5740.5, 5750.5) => -0.43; 10.7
